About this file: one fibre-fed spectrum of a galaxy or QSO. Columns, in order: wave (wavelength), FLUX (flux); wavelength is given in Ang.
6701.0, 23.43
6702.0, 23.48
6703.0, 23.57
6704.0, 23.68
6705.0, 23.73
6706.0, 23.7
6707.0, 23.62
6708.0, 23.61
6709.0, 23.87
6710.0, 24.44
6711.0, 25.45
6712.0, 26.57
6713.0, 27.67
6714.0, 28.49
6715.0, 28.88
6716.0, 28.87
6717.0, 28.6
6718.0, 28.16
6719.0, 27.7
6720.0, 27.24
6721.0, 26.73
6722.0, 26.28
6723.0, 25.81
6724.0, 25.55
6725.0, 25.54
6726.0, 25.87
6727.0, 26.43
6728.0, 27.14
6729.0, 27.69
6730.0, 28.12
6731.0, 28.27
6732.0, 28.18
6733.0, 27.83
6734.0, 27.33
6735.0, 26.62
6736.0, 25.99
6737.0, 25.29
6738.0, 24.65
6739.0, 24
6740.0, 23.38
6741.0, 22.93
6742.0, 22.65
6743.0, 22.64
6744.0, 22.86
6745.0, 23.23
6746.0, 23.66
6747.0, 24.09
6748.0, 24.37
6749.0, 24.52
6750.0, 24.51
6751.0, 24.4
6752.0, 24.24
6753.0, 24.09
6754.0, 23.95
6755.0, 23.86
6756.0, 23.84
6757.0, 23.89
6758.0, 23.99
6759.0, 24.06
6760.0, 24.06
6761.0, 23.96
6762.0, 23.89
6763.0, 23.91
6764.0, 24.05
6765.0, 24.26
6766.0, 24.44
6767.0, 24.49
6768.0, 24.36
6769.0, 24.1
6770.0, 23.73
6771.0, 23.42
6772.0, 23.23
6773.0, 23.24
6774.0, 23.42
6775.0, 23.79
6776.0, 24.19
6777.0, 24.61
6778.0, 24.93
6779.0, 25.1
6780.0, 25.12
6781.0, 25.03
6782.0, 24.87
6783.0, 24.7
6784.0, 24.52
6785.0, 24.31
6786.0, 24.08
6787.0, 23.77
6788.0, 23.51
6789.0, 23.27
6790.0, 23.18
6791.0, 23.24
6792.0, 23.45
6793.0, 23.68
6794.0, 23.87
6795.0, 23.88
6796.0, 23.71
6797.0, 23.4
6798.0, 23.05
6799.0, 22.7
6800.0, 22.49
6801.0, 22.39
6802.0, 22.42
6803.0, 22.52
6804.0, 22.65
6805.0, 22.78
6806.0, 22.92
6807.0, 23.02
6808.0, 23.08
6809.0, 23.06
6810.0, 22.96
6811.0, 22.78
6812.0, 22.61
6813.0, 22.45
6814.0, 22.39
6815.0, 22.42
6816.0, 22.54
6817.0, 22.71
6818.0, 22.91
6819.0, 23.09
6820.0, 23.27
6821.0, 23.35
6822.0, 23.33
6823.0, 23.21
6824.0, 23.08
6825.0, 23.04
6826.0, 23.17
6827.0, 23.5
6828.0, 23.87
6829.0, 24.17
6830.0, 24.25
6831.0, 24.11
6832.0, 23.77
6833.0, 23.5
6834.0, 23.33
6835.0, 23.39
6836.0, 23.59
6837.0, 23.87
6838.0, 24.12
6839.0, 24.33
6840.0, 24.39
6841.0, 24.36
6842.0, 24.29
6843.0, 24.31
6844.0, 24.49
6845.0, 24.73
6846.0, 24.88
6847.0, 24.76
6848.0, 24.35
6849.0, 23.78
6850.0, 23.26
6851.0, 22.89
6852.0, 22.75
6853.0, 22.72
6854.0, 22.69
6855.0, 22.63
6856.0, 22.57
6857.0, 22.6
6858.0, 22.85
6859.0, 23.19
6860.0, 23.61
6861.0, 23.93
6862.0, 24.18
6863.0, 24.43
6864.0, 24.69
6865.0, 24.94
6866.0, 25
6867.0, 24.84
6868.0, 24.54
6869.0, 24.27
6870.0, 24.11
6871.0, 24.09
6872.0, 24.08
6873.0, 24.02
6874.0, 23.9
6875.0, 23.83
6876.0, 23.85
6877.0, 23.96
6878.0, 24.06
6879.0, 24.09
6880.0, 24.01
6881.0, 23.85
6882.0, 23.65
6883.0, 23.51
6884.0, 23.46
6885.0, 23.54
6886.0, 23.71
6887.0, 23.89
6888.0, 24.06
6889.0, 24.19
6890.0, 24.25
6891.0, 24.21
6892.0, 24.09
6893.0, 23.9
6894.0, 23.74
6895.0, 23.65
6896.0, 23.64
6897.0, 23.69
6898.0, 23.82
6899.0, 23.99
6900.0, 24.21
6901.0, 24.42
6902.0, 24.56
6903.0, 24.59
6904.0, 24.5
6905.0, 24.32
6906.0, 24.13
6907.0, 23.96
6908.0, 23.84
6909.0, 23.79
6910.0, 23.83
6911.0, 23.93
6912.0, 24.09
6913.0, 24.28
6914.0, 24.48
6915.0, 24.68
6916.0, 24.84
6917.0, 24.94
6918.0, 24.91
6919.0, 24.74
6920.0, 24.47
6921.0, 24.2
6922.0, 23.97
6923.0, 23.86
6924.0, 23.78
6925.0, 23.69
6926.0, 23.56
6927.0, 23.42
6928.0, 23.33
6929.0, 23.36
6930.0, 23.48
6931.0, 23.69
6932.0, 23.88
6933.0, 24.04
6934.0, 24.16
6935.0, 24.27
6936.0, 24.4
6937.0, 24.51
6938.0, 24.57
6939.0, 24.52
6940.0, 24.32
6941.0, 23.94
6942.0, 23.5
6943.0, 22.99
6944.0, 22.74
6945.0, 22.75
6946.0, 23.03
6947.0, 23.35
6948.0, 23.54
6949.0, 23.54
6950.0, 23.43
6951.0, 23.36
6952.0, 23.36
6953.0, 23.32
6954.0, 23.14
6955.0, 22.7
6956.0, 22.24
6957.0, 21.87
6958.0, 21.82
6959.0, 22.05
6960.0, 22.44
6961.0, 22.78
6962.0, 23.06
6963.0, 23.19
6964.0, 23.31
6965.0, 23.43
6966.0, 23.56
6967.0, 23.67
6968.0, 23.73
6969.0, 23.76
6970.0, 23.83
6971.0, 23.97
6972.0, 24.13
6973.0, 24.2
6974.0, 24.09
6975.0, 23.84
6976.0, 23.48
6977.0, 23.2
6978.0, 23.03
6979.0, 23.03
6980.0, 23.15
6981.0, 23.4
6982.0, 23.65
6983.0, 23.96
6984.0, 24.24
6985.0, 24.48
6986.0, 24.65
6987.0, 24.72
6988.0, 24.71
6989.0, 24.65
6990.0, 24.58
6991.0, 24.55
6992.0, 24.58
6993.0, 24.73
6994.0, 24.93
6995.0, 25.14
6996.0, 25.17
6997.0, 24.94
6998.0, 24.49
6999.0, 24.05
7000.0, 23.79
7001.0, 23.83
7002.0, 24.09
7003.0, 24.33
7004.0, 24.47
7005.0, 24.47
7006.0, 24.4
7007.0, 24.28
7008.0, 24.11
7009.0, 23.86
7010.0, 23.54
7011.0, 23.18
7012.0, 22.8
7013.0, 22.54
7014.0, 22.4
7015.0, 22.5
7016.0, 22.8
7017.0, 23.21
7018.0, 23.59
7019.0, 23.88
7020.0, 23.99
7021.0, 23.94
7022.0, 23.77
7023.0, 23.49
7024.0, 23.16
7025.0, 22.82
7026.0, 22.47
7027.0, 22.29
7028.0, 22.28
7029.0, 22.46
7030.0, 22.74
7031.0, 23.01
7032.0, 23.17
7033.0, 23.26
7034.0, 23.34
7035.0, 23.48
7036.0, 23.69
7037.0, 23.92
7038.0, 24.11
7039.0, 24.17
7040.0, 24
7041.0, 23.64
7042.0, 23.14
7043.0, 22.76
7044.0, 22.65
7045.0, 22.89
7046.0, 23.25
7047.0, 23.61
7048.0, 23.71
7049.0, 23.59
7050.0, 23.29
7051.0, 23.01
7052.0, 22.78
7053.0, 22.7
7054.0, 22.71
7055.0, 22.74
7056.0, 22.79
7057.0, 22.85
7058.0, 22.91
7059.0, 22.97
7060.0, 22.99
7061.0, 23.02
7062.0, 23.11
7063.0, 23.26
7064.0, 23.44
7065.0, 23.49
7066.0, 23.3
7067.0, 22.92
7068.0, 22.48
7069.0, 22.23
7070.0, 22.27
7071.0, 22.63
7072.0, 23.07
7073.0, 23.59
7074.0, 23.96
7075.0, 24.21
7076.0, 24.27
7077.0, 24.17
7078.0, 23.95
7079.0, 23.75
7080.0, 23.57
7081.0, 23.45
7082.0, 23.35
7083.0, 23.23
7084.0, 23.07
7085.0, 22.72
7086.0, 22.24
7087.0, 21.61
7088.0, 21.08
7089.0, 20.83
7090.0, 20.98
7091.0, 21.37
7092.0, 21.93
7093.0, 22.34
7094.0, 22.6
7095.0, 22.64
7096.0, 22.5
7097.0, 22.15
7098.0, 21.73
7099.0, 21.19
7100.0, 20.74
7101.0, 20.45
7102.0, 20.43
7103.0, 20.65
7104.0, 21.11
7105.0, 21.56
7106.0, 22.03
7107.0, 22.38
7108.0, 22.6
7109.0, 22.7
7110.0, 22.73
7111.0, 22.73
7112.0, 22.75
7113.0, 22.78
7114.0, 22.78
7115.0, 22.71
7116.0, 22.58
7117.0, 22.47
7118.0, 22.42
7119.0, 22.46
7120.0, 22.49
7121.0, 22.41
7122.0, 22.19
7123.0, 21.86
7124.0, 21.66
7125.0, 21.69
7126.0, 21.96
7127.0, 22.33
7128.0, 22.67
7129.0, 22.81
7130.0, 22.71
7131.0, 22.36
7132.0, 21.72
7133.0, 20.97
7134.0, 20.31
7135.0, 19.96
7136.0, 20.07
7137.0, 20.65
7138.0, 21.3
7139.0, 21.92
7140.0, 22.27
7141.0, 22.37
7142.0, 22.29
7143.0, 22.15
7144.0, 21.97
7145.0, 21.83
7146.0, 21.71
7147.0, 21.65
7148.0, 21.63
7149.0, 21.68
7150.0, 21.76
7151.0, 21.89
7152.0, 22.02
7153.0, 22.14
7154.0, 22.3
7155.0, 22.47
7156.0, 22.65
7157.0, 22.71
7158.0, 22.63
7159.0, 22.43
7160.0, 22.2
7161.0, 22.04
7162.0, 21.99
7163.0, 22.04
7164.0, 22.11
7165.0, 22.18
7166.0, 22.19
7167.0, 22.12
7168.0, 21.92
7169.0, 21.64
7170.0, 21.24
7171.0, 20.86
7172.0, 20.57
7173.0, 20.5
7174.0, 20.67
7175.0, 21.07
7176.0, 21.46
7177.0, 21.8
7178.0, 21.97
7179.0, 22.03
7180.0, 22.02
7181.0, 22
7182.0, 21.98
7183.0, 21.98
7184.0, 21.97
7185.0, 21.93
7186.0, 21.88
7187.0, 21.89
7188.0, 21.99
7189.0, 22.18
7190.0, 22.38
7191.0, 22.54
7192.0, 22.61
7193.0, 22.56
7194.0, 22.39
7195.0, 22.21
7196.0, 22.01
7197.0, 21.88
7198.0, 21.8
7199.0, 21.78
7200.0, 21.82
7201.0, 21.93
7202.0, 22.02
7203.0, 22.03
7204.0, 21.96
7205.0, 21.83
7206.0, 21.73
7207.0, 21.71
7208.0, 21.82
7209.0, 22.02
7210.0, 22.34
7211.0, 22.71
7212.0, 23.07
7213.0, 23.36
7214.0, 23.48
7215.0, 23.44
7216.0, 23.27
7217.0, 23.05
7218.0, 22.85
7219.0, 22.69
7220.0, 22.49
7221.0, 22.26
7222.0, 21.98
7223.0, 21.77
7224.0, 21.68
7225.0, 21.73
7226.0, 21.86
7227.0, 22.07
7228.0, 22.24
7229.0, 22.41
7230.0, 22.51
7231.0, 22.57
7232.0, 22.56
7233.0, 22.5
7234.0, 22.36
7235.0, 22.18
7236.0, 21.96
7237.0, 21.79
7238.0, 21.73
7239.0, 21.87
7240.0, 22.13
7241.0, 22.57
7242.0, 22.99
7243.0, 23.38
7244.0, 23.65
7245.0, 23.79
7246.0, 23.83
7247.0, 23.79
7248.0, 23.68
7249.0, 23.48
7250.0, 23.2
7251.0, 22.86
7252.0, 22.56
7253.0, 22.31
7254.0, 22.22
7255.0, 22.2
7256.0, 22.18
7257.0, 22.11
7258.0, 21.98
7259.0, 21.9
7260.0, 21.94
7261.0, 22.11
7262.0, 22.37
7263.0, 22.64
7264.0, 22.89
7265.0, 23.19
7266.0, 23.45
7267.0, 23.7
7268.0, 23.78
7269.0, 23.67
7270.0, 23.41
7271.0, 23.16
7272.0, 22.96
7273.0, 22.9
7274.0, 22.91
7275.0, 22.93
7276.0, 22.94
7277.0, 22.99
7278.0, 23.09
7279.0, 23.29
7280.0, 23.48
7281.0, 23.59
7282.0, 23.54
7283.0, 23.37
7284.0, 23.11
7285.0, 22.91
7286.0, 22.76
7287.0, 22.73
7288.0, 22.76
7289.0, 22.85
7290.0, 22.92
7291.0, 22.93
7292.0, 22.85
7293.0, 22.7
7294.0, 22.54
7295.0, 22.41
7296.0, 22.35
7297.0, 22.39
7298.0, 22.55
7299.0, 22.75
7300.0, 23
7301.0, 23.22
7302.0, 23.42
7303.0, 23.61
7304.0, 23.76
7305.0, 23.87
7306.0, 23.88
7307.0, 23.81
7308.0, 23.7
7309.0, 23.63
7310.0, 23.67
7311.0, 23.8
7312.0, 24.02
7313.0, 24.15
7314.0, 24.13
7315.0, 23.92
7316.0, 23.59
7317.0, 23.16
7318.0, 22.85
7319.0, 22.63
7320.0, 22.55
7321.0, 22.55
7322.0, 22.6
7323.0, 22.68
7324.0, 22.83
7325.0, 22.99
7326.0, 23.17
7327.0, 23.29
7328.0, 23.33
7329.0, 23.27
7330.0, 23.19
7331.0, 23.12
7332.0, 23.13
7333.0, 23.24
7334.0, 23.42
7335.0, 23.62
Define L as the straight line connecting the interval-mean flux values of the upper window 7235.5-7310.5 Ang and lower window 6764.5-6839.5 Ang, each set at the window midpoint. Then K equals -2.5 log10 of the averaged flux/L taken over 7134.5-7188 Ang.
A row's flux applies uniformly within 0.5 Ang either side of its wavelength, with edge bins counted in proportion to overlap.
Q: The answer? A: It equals 0.06 mag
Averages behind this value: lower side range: 23.5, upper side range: 23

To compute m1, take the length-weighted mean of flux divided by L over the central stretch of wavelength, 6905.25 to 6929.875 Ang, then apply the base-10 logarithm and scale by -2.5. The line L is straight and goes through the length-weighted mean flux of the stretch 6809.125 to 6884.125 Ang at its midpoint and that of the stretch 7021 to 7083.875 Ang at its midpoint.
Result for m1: -0.03 mag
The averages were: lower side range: 23.7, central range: 24.1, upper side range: 23.2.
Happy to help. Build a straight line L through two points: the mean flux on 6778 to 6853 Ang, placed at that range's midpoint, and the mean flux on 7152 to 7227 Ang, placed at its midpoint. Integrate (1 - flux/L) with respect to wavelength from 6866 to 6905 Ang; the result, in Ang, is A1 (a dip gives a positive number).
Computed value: -1.28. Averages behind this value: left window 23.5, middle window 24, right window 22.1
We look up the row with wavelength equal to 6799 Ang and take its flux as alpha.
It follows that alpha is 22.7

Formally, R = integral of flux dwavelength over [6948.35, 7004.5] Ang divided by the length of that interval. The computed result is 23.7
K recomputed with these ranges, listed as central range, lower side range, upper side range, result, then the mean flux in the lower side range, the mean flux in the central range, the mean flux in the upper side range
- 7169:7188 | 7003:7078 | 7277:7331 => 0.081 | 23.3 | 21.6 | 23.2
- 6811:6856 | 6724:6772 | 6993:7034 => 0.040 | 24.7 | 23.5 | 23.6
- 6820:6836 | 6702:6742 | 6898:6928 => 0.066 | 26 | 23.5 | 24.2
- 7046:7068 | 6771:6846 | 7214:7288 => 0.001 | 23.6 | 23.1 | 22.8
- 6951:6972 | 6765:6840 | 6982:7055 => 0.025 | 23.5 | 23.1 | 23.7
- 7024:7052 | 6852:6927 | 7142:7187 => -0.017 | 24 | 23.2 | 21.9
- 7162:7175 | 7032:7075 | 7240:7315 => 0.079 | 23.2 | 21.5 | 23.1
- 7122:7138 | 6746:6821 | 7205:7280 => 0.064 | 23.6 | 21.6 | 22.7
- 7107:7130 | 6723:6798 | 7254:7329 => 0.051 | 24.5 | 22.4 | 23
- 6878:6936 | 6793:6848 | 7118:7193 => -0.047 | 23.4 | 24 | 21.9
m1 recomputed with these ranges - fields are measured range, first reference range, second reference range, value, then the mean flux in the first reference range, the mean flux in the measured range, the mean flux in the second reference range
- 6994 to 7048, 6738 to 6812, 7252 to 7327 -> -0.008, 23.7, 23.5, 23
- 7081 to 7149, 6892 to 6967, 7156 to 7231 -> 0.030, 23.7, 22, 22.1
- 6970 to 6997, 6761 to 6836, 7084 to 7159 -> -0.072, 23.5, 24.2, 21.9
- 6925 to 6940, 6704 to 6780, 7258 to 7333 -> 0.020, 25.1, 23.9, 23.1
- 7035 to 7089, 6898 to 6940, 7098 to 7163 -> -0.023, 24.1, 23.2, 22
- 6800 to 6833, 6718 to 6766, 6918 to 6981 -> 0.067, 25.1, 23.1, 23.5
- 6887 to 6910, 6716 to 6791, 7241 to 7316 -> 0.014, 24.9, 24.1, 23.1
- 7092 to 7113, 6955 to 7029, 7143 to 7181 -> 0.027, 23.6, 21.9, 21.8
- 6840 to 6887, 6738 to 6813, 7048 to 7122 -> -0.023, 23.7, 23.9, 22.6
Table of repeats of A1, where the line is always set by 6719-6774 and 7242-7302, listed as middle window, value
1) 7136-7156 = 1.31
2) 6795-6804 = 0.65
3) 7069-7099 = 1.17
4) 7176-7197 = 1.04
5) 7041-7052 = 0.26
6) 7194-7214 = 0.89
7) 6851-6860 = 0.60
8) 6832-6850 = 0.29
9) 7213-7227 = 0.37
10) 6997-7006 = -0.12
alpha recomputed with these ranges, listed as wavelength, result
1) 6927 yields 23.42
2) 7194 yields 22.39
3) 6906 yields 24.13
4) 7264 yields 22.89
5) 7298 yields 22.55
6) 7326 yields 23.17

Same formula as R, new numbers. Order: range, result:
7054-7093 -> 22.9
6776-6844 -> 23.5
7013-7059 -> 23.2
